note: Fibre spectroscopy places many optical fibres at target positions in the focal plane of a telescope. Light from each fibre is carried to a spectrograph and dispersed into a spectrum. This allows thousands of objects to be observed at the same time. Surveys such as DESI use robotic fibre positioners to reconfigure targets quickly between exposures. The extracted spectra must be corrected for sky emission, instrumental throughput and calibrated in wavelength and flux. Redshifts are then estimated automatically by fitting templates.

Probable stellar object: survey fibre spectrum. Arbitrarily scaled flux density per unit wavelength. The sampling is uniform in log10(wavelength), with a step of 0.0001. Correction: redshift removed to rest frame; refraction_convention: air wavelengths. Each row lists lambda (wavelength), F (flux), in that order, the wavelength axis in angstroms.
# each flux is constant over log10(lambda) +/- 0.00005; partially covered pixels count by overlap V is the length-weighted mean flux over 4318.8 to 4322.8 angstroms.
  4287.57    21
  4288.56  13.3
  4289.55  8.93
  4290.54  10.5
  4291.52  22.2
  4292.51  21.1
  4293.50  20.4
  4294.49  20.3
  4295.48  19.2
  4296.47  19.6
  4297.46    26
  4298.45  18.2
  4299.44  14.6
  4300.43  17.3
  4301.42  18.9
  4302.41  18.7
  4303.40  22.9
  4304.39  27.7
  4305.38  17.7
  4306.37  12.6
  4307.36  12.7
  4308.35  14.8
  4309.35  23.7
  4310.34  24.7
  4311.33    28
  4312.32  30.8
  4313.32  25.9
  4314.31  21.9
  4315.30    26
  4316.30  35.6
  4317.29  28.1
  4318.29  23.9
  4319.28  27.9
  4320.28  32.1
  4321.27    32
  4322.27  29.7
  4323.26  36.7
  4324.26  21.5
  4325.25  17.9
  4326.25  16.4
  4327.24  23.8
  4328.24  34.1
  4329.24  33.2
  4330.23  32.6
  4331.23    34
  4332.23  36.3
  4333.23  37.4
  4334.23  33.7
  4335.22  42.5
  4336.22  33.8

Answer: 30.5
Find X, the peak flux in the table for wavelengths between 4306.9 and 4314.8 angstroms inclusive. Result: 30.8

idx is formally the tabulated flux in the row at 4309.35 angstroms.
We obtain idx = 23.7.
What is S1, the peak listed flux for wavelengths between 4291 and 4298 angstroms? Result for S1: 26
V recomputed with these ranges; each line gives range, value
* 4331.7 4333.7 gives 36.7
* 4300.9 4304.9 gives 22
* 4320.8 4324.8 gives 29.8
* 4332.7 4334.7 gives 35.5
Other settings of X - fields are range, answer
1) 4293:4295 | 20.4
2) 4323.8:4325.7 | 21.5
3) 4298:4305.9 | 27.7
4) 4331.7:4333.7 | 37.4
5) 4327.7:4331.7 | 34.1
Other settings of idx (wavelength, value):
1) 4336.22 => 33.8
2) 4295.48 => 19.2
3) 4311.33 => 28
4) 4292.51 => 21.1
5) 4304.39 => 27.7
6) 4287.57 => 21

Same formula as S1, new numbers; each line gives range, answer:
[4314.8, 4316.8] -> 35.6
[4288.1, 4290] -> 13.3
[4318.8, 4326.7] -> 36.7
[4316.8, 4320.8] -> 32.1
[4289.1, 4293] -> 22.2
